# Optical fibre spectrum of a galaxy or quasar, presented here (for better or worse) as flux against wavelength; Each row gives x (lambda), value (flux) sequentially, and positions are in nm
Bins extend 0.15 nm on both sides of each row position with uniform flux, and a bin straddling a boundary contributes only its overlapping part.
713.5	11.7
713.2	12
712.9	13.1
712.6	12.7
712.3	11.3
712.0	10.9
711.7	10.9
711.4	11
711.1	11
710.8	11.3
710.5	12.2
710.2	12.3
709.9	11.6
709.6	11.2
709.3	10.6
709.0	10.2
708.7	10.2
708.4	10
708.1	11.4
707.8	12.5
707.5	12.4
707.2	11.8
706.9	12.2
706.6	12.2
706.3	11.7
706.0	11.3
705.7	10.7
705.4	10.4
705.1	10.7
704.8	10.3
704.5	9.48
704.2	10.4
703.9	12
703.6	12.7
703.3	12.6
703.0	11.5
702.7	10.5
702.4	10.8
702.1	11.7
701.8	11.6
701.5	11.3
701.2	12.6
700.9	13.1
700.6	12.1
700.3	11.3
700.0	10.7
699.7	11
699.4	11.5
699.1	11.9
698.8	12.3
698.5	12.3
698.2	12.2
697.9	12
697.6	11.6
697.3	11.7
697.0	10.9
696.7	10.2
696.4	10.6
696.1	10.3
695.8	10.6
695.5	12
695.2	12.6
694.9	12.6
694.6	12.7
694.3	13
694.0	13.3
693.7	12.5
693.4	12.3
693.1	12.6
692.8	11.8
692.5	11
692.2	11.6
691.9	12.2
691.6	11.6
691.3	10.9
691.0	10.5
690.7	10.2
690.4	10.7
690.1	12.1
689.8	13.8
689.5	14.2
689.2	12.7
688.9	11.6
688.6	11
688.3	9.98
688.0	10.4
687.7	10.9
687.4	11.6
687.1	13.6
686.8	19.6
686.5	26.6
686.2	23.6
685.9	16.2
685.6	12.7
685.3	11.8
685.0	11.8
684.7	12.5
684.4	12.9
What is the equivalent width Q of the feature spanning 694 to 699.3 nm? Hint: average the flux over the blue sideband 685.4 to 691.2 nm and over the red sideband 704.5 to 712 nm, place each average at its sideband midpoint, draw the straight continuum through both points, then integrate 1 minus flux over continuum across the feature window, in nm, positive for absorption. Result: 0.38 nm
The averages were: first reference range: 13.7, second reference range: 11.2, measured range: 11.8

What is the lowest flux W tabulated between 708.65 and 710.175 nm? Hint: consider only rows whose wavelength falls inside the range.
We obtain 10.2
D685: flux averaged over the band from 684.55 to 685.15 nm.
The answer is 12.2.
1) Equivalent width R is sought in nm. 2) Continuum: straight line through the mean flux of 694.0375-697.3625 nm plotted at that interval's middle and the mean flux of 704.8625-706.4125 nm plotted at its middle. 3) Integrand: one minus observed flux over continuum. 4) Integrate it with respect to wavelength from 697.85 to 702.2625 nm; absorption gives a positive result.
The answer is -0.21 nm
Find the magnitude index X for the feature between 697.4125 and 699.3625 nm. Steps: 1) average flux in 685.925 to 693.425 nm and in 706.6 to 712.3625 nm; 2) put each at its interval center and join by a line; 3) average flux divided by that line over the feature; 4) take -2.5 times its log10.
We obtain 0.03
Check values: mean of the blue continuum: 13.1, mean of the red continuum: 11.3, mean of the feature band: 12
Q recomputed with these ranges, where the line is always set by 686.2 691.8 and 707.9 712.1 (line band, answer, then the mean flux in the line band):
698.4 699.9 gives 0.051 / 11.7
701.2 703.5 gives 0.059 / 11.5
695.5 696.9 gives 0.207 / 10.6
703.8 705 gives 0.118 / 10.5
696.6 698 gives 0.119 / 11.3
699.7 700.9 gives 0.050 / 11.5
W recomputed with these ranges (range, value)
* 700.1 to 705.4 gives 9.48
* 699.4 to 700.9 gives 10.7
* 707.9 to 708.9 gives 10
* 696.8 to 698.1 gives 10.9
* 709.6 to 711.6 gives 11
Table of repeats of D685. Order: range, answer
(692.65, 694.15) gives 12.5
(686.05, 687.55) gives 19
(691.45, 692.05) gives 11.9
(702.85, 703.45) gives 12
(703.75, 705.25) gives 10.6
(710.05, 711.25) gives 11.7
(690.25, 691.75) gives 10.8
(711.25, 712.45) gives 11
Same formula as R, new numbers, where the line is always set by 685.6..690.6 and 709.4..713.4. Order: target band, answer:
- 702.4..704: 0.100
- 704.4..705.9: 0.237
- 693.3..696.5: 0.331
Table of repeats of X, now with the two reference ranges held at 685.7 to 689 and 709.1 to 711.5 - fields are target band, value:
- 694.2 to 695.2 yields 0.09 mag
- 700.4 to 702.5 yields 0.08 mag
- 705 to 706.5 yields 0.10 mag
